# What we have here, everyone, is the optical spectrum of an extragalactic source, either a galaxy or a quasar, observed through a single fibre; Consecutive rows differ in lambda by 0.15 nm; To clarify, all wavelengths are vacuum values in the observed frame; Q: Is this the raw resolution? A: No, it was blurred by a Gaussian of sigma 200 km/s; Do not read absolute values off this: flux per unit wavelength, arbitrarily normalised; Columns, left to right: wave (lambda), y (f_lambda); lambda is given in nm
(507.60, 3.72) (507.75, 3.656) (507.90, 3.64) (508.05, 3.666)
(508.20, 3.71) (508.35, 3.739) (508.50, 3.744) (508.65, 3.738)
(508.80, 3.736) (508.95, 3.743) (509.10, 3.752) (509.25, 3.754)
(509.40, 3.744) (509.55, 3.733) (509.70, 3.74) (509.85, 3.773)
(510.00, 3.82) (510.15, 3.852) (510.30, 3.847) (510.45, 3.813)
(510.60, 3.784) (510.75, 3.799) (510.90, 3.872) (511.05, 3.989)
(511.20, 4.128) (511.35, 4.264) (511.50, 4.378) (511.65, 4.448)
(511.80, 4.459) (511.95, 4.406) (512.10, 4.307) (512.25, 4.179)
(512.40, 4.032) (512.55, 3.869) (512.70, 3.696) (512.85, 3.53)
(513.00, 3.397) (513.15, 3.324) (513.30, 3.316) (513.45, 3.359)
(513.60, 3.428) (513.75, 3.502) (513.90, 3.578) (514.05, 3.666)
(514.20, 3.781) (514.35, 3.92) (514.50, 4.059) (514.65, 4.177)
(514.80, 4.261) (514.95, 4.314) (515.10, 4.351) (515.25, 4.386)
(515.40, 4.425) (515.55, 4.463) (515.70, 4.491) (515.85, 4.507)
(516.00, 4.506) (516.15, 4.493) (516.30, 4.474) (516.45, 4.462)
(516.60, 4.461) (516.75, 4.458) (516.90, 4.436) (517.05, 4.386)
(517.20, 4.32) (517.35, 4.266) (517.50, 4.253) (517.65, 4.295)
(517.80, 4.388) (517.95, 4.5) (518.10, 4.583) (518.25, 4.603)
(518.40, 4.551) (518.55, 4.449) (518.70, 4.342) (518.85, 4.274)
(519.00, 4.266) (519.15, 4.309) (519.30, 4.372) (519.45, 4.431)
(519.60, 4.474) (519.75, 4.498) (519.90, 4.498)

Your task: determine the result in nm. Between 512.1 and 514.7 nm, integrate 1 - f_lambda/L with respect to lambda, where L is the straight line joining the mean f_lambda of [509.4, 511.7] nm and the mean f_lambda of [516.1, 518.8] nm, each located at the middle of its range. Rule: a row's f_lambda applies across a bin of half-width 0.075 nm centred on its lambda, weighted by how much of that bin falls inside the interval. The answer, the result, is 0.27 nm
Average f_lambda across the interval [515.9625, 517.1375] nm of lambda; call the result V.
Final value 4.46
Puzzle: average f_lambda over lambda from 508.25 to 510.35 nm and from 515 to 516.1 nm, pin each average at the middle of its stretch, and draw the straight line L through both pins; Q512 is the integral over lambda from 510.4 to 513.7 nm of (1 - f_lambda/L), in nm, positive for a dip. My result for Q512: 0.13 nm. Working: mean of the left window 3.76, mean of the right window 4.45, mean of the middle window 3.9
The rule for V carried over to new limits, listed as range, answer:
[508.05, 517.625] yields 4.01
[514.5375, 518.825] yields 4.41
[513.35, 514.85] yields 3.76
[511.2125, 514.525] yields 3.86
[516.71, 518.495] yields 4.42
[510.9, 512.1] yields 4.27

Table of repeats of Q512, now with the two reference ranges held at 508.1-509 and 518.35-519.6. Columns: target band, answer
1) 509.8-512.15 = -0.11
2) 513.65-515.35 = 0.04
